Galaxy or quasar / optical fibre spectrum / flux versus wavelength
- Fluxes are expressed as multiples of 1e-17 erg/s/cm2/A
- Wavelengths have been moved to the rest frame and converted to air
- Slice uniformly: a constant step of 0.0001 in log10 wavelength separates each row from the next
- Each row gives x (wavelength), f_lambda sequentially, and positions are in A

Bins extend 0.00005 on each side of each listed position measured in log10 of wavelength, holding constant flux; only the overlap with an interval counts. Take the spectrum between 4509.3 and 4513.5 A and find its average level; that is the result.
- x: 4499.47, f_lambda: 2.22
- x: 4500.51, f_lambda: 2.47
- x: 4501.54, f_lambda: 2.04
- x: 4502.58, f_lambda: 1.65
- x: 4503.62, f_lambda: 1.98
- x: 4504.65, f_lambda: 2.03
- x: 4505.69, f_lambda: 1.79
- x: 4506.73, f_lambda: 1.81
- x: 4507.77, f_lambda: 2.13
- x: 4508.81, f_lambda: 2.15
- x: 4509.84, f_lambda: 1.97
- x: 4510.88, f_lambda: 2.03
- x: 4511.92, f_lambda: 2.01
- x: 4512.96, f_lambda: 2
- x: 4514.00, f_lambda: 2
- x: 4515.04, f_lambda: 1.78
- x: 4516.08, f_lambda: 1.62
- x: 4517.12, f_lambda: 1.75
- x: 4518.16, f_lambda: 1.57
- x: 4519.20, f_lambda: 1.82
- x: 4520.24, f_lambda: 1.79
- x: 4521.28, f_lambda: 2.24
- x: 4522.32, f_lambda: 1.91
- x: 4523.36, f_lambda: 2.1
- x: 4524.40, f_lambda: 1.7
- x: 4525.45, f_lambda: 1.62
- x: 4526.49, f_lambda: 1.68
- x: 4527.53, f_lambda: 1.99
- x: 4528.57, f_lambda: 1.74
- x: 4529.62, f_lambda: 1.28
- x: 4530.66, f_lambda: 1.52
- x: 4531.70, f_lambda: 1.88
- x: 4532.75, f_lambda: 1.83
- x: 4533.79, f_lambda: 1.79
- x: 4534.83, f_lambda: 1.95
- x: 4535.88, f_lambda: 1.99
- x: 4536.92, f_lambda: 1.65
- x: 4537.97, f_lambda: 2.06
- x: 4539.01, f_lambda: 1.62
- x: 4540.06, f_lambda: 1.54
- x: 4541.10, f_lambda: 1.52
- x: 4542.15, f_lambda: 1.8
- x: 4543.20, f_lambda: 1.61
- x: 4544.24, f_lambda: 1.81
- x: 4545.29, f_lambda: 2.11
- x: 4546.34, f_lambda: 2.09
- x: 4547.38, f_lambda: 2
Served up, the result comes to 2.01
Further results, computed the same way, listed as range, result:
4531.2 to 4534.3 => 1.83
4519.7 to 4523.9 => 2.01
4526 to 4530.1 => 1.68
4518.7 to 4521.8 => 1.95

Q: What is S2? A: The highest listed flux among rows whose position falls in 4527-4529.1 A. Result 1.99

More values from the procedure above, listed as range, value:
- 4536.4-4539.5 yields 2.06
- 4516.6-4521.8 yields 2.24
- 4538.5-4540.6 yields 1.62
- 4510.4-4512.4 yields 2.03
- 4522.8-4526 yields 2.1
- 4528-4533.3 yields 1.88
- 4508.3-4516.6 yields 2.15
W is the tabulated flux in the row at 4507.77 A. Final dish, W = 2.13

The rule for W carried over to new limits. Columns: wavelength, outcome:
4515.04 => 1.78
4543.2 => 1.61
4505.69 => 1.79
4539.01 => 1.62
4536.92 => 1.65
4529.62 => 1.28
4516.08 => 1.62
